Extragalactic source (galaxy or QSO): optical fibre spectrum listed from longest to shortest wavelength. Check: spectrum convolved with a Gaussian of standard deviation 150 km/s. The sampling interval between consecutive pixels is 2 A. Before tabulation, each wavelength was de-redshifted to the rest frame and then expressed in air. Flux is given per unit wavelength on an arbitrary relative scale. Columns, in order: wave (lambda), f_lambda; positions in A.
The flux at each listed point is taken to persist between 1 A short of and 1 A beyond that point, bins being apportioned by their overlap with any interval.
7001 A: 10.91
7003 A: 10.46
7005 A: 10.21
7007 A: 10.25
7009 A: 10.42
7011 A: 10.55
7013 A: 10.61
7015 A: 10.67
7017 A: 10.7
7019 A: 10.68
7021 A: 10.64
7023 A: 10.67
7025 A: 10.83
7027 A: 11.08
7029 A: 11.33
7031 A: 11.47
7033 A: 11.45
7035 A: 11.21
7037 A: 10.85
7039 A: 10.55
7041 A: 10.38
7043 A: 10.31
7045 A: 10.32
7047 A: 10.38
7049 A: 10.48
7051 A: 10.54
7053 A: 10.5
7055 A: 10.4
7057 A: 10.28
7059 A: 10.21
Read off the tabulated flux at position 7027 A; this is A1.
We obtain 11.08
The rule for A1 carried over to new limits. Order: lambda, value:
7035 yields 11.21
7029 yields 11.33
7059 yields 10.21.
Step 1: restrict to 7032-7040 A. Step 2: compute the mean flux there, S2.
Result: 11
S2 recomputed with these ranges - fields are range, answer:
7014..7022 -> 10.7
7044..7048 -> 10.4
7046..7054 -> 10.5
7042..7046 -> 10.3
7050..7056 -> 10.5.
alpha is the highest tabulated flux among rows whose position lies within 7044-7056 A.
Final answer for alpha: 10.54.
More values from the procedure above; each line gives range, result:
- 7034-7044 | 11.21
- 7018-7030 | 11.33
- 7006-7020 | 10.7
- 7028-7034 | 11.47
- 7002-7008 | 10.46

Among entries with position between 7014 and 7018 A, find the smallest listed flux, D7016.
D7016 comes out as 10.67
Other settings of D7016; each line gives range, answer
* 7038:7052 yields 10.31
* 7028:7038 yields 10.85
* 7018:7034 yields 10.64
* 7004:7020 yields 10.21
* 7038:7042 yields 10.38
